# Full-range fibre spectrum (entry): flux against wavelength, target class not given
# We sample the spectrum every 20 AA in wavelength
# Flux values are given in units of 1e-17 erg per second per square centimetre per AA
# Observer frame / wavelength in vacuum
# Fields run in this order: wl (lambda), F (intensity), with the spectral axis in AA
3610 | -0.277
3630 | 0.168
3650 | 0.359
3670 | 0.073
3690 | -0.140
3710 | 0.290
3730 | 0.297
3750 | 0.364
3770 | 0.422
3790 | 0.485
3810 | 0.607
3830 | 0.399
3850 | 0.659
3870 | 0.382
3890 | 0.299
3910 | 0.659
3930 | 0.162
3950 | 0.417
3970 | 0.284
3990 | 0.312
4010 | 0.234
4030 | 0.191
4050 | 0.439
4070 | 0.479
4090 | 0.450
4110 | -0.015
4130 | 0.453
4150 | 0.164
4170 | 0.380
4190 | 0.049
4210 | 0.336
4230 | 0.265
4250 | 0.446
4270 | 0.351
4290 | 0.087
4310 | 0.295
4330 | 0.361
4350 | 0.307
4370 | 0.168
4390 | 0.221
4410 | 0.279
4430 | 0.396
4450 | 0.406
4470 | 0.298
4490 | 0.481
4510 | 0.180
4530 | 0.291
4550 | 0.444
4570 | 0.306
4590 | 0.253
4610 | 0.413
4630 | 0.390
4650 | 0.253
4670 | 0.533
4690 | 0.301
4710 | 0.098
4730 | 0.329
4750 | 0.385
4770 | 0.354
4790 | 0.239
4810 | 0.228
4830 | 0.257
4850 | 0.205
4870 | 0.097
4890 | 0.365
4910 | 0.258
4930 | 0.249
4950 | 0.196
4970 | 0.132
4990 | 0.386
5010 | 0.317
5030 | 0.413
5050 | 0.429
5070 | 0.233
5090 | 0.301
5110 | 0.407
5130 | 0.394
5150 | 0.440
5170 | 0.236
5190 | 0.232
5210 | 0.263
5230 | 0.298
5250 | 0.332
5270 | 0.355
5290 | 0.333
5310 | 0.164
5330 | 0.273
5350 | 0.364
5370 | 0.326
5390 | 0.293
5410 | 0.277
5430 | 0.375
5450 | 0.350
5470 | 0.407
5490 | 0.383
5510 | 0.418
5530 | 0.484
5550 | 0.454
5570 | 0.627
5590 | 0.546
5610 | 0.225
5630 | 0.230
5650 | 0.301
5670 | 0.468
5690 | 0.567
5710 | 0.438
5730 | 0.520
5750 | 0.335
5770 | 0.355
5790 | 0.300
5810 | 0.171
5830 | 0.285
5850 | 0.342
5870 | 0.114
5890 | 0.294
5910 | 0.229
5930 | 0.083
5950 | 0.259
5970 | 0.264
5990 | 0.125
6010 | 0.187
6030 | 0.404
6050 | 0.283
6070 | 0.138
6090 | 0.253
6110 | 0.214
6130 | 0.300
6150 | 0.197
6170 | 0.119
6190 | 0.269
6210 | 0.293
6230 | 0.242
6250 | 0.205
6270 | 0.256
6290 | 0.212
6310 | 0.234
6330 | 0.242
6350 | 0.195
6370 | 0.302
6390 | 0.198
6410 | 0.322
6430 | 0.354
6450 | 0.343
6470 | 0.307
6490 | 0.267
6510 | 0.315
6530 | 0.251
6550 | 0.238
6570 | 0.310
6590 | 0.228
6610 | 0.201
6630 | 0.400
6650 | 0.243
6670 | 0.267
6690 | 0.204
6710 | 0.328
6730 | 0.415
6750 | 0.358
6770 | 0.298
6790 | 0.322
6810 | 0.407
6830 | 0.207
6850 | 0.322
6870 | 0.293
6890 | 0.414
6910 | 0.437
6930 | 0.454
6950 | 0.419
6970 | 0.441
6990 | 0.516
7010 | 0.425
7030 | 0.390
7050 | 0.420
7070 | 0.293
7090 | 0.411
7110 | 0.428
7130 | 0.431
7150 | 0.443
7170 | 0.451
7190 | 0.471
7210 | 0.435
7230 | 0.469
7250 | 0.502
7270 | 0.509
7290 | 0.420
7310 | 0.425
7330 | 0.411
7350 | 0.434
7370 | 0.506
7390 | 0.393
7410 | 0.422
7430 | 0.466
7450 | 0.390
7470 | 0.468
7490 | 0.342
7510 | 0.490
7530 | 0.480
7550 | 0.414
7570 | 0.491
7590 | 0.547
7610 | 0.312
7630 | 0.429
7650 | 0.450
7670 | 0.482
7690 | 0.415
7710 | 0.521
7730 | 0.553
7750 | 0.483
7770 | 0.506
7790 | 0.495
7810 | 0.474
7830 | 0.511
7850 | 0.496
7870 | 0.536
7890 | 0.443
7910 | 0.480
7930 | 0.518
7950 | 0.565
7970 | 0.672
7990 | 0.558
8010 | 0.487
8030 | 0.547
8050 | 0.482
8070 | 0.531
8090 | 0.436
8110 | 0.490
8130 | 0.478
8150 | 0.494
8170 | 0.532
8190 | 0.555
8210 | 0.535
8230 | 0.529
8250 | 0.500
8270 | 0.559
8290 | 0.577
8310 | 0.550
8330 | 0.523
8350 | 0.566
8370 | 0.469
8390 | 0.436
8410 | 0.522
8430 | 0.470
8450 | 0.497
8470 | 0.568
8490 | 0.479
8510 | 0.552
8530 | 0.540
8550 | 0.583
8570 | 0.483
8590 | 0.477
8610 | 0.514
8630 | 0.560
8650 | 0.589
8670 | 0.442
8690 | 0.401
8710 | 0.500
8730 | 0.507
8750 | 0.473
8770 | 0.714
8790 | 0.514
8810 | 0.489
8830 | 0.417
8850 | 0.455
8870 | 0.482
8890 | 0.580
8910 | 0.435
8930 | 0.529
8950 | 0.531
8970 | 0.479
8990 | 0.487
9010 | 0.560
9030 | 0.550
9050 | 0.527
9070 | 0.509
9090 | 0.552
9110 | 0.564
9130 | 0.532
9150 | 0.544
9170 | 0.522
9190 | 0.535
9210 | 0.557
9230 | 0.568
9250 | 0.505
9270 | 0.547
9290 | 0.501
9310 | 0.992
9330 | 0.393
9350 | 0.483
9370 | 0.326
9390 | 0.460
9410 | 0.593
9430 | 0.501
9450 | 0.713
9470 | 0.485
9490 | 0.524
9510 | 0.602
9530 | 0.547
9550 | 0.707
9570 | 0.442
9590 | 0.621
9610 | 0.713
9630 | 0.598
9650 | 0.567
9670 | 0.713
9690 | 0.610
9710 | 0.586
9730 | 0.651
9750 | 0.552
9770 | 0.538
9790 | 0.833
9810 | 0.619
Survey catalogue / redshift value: 0.722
